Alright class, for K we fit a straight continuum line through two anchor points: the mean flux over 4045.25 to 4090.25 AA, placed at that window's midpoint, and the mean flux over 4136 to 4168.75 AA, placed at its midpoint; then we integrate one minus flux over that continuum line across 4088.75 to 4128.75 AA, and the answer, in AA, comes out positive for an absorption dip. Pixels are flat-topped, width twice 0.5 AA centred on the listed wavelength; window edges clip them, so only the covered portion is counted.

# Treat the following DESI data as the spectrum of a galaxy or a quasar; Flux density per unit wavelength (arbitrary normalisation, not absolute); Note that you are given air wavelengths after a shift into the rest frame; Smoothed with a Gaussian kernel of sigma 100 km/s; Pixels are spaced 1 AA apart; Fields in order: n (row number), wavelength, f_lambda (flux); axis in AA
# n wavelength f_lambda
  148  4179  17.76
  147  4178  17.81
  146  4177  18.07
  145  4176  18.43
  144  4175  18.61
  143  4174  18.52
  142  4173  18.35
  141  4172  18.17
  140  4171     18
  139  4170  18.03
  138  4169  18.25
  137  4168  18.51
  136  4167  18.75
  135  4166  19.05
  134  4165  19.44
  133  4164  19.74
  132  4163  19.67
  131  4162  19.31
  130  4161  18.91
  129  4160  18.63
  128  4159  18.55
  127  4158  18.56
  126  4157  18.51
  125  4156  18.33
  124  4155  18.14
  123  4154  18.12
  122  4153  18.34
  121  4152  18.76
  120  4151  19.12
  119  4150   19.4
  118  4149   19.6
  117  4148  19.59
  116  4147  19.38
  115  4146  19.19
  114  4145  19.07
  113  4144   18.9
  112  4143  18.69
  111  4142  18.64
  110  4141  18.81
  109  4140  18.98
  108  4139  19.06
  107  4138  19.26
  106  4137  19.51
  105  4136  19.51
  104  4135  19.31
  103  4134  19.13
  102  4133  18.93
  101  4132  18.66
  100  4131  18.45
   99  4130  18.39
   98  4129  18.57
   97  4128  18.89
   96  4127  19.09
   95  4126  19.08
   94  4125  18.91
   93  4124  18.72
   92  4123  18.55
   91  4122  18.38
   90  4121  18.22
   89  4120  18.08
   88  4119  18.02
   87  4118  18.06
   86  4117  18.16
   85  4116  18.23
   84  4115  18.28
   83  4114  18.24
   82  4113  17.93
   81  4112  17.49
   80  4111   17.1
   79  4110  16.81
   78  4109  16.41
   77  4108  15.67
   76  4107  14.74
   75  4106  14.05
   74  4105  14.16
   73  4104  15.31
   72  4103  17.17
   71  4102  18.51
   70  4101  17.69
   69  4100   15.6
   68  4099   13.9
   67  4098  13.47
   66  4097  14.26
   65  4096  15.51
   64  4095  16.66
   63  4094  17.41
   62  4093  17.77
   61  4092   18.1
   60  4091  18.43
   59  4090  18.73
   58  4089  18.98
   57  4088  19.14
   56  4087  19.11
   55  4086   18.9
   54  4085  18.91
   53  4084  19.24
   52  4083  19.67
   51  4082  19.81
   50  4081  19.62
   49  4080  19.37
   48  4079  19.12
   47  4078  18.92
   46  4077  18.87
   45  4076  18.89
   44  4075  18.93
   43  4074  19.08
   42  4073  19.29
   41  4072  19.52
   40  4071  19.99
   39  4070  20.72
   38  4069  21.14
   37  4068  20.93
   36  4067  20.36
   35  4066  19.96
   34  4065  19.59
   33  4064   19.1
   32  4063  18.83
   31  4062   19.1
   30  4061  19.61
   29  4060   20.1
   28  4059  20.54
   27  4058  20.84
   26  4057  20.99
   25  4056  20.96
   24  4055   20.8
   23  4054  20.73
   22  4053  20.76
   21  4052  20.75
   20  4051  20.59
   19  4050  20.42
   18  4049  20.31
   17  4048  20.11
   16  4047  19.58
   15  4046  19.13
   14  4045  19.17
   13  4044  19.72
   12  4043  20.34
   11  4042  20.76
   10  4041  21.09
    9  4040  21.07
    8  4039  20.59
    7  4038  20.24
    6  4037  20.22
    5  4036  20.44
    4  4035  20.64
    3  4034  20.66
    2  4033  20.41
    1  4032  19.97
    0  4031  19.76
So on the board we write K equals 4.5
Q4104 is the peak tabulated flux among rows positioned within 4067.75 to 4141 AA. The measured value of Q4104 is 21.14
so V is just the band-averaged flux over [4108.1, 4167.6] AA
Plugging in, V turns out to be 18.7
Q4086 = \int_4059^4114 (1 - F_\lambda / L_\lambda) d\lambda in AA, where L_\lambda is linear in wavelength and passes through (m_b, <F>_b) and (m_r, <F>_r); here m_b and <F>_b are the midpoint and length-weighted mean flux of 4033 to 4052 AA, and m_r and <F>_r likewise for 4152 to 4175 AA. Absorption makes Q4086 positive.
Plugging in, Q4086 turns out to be 4.4 AA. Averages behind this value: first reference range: 20.3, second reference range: 18.6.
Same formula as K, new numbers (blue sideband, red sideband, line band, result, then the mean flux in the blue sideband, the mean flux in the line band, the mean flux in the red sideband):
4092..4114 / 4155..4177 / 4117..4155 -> -2.96 AA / 16.2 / 18.8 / 18.7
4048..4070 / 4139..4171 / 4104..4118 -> 2.01 AA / 20.3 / 16.7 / 18.9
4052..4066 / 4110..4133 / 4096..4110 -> 2.49 AA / 20.2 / 15.5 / 18.3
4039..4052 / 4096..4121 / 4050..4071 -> -1.04 AA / 20.2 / 20.3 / 16.6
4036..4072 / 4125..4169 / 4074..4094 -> 0.90 AA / 20.3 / 18.9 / 18.9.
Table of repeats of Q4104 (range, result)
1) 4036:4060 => 21.09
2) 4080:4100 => 19.81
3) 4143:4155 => 19.6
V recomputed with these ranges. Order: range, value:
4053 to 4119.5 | 18.4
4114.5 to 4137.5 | 18.7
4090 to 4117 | 16.6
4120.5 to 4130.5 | 18.7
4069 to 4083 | 19.5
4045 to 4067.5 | 20.1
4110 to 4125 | 18.1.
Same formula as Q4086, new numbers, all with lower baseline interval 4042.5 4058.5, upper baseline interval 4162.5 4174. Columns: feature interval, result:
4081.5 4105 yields 2.8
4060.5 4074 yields 0.2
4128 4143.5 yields 0.2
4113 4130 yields 0.8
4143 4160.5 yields 0.1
